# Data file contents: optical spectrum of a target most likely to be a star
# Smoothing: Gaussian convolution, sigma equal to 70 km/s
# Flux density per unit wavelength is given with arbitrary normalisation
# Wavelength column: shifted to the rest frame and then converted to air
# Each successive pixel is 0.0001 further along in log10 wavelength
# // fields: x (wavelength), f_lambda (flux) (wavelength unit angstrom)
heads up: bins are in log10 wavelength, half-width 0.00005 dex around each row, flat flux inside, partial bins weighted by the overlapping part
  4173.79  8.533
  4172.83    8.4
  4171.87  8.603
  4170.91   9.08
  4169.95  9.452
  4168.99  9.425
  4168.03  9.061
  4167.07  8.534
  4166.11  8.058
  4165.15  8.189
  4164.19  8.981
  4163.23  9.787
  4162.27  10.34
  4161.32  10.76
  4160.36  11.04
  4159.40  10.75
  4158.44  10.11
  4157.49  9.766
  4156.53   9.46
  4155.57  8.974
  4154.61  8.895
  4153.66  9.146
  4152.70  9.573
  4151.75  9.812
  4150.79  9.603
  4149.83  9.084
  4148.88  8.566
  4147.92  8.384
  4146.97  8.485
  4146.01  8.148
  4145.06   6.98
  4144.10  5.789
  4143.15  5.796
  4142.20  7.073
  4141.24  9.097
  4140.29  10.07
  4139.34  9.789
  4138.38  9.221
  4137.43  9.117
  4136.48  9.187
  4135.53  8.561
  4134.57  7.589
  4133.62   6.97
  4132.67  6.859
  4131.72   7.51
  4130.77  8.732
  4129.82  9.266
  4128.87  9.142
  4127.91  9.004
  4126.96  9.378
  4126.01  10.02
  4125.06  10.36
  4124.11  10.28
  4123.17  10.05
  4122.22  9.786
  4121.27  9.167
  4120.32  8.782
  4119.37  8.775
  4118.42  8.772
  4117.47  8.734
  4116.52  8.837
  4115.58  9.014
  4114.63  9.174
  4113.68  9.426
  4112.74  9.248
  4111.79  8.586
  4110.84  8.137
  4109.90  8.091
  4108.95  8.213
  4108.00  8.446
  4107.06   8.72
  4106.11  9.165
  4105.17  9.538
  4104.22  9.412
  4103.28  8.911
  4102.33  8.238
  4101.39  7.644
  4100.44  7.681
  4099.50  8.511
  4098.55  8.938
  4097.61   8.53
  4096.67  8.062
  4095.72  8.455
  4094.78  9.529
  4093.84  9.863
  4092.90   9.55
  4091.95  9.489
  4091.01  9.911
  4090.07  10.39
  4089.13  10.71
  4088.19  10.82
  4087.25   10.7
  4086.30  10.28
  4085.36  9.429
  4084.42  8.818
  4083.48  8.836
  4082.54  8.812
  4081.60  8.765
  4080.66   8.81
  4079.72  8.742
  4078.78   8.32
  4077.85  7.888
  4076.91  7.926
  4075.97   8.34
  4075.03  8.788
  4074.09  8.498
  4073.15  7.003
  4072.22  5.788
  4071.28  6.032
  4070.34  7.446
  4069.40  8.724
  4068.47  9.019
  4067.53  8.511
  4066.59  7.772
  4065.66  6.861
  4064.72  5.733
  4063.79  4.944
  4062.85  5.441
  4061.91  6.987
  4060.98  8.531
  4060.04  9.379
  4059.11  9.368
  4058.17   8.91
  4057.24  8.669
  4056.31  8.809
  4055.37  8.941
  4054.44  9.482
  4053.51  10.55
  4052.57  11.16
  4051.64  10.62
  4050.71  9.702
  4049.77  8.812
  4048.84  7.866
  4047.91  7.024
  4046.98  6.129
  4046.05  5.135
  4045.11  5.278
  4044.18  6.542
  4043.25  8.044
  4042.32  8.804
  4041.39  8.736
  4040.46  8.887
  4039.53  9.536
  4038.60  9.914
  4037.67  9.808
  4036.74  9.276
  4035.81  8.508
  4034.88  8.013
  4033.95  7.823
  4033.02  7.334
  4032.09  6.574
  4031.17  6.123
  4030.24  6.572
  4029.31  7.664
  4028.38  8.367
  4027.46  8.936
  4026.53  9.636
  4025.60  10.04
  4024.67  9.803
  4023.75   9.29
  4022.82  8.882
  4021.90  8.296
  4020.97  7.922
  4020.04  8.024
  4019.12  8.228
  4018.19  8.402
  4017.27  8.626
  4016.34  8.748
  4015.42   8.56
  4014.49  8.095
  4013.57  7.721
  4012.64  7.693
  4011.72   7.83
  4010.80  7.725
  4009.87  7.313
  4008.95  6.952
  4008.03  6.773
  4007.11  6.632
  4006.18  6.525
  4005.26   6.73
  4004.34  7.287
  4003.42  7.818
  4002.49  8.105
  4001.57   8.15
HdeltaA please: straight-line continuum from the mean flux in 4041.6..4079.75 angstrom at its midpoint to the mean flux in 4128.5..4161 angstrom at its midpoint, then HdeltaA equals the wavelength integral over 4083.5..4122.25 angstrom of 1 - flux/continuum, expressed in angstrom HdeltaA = -3.4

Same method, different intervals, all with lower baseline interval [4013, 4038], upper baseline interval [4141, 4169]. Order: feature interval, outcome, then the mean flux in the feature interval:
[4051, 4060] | -1.2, 9.61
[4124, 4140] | -0.1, 8.86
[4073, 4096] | -1.6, 9.18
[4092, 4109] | -0.2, 8.77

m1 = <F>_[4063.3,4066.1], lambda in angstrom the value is 5.83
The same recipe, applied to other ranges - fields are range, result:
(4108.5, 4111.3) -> 8.15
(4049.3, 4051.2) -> 9.26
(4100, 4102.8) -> 7.85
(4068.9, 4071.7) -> 7.45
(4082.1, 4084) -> 8.83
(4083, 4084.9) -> 8.84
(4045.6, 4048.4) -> 6.13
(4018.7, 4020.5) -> 8.15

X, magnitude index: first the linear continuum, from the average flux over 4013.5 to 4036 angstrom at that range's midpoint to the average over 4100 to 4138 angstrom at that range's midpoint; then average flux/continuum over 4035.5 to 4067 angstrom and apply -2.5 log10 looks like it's 0.02 mag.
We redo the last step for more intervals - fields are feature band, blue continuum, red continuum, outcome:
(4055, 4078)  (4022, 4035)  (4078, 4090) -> 0.165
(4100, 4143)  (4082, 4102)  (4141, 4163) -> 0.036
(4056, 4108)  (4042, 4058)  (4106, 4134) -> 0.009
